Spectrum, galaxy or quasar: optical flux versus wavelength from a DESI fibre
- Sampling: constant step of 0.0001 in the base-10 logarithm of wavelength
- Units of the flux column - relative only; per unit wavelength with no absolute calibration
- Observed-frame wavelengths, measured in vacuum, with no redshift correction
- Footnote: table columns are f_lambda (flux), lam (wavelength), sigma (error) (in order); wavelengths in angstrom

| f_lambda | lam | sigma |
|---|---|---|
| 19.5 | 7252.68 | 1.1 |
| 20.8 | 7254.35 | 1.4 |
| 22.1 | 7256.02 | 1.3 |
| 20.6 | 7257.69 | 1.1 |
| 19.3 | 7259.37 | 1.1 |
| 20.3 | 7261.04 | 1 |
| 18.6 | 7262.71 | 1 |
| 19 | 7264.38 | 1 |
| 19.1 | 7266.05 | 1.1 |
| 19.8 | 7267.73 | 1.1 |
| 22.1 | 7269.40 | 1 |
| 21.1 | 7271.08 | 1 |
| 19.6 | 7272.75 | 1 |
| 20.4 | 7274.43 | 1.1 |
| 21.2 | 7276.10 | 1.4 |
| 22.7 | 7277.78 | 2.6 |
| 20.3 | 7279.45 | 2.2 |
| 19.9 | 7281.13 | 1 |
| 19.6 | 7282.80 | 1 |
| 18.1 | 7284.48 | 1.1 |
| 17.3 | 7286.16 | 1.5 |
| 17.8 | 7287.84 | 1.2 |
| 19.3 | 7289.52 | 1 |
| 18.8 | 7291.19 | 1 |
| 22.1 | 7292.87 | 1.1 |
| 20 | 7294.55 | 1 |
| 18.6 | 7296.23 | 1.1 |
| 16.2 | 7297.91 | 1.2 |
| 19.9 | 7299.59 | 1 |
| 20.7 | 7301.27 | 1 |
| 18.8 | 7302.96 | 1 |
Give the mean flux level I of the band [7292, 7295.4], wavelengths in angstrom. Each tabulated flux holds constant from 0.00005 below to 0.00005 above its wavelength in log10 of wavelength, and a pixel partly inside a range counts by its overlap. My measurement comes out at 21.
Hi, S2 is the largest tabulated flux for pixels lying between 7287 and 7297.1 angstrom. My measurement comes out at 22.1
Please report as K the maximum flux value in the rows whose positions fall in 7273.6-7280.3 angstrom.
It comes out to 22.7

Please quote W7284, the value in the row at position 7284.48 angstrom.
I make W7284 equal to 18.1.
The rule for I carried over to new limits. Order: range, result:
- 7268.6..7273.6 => 20.9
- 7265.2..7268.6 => 19.5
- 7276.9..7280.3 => 21.5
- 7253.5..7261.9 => 20.6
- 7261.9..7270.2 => 19.7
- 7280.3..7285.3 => 19.2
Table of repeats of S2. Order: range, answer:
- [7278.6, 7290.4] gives 20.3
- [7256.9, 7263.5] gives 20.6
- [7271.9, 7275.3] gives 20.4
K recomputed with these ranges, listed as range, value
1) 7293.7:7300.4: 20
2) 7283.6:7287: 18.1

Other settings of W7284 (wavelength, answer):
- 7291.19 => 18.8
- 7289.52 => 19.3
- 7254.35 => 20.8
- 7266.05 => 19.1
